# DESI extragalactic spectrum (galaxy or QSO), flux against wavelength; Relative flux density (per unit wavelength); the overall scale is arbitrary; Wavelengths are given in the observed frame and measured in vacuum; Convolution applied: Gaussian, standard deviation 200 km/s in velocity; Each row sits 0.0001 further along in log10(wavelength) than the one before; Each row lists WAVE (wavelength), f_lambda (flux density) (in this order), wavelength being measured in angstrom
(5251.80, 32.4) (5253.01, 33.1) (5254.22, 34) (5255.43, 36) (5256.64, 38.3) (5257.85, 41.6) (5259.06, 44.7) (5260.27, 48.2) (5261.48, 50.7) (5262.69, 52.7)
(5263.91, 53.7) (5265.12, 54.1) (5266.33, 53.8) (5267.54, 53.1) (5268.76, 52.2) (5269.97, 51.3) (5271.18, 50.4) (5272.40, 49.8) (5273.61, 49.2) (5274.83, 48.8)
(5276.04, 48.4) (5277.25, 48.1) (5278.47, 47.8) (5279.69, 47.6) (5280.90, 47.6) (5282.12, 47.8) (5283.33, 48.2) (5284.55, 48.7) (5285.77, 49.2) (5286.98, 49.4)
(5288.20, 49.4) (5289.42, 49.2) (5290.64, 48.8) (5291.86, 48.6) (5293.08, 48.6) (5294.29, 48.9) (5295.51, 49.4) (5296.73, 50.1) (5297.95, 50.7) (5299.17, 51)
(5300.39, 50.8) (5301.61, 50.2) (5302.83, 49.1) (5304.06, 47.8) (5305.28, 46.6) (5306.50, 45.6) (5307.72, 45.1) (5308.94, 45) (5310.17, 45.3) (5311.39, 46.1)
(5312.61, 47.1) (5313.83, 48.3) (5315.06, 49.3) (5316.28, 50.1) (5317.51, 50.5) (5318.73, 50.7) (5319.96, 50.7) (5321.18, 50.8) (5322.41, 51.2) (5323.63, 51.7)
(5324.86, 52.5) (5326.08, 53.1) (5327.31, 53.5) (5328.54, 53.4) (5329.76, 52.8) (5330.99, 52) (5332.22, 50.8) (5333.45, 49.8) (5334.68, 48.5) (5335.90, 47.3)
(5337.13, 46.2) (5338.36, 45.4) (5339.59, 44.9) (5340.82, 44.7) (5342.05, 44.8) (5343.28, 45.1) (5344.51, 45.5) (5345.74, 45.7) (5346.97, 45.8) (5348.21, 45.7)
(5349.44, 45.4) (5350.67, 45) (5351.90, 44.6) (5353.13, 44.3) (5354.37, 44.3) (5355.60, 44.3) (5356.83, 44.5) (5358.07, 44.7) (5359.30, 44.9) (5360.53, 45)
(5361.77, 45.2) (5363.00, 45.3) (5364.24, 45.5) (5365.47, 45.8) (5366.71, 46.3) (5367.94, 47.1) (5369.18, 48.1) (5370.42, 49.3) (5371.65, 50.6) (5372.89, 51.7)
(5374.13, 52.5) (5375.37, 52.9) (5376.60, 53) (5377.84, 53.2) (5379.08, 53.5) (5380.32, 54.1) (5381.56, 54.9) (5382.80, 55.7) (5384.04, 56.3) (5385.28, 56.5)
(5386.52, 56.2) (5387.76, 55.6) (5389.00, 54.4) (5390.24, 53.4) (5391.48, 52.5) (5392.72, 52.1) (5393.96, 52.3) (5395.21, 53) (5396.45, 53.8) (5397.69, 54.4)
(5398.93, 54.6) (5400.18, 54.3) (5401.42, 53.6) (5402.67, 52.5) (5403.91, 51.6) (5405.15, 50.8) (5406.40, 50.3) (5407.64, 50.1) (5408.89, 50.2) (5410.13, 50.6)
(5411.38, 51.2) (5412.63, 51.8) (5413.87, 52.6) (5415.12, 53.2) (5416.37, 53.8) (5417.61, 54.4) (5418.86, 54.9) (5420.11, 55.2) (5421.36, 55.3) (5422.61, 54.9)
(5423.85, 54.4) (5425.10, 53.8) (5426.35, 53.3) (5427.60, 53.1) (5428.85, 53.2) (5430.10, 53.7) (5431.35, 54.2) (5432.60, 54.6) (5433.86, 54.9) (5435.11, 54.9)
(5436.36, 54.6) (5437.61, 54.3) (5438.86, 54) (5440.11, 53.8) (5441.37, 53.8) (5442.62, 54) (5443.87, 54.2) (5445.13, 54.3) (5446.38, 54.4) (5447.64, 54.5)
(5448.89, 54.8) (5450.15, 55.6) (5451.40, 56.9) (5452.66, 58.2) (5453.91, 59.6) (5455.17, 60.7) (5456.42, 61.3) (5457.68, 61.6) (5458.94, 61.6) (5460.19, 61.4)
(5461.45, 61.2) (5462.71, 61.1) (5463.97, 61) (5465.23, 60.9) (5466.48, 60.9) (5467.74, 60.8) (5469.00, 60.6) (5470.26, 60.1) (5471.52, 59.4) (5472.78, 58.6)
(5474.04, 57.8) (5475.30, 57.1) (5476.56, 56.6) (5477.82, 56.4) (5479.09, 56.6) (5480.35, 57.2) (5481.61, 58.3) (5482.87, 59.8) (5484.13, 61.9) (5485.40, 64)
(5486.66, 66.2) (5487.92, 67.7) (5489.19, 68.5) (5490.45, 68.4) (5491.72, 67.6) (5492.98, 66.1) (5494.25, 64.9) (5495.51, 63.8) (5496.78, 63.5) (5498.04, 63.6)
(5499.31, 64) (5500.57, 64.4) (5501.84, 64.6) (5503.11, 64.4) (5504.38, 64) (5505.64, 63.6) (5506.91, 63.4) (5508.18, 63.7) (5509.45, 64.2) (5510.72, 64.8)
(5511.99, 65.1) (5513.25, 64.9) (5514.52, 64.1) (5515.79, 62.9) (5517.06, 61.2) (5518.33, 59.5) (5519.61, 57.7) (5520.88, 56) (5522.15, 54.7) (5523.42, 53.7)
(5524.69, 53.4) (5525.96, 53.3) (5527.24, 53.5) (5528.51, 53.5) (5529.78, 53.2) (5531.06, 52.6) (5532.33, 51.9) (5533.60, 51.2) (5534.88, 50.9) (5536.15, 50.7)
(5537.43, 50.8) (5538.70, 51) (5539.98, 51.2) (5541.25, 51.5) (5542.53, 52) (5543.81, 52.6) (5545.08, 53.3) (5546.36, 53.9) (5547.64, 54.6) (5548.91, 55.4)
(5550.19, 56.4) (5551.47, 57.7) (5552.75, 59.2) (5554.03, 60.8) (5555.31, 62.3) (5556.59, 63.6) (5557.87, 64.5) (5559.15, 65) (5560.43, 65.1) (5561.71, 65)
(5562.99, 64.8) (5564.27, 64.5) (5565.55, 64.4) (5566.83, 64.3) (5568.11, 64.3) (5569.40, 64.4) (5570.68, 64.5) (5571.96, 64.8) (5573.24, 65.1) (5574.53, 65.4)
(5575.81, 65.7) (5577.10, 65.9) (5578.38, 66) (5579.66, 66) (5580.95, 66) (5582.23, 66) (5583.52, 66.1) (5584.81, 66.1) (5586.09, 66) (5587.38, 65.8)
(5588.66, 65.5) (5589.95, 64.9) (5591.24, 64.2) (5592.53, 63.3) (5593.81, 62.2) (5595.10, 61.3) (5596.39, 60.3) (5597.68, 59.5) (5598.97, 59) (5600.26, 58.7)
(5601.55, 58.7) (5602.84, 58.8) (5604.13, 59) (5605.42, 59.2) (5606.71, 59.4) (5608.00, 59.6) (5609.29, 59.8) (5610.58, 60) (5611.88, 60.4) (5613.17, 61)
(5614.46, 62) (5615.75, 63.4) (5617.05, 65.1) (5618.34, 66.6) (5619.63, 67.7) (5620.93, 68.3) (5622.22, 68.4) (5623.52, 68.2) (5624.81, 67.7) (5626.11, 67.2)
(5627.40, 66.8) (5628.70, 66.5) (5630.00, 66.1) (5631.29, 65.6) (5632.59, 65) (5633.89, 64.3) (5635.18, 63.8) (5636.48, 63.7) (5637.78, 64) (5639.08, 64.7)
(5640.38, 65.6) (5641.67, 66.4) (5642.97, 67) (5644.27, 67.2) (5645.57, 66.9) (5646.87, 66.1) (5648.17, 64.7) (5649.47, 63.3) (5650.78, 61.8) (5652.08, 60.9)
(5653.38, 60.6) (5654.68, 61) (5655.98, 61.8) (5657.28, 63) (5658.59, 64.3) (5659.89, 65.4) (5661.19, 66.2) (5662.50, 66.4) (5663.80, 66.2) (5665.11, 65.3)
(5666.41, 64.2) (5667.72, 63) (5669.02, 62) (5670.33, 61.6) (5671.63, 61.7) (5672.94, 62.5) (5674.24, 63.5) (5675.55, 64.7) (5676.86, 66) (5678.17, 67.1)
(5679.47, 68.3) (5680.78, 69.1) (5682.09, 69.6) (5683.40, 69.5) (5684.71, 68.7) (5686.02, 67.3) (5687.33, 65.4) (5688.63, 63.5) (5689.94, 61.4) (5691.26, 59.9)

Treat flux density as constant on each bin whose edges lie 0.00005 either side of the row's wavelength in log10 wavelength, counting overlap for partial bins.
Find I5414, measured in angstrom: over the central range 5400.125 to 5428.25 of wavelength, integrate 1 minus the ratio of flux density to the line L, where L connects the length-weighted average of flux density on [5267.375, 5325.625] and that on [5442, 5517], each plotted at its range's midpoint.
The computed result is 2.01 angstrom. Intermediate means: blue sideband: 49.1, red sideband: 61.2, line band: 52.8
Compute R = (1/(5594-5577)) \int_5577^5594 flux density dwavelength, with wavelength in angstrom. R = 65.4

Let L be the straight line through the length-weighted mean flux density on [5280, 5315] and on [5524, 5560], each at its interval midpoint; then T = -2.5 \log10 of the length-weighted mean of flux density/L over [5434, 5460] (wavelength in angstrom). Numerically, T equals -0.08 mag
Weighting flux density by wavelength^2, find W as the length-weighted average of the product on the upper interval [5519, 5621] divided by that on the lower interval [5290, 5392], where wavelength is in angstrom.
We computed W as 1.3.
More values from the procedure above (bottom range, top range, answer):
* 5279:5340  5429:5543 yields 1.27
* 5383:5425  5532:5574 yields 1.16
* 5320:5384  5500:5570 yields 1.29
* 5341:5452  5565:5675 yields 1.35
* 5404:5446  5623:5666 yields 1.32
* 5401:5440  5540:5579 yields 1.21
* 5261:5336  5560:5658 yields 1.44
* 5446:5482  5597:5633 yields 1.13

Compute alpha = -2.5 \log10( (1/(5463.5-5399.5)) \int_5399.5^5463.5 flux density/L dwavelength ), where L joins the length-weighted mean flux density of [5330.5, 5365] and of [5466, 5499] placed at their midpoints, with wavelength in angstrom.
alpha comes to 0.02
